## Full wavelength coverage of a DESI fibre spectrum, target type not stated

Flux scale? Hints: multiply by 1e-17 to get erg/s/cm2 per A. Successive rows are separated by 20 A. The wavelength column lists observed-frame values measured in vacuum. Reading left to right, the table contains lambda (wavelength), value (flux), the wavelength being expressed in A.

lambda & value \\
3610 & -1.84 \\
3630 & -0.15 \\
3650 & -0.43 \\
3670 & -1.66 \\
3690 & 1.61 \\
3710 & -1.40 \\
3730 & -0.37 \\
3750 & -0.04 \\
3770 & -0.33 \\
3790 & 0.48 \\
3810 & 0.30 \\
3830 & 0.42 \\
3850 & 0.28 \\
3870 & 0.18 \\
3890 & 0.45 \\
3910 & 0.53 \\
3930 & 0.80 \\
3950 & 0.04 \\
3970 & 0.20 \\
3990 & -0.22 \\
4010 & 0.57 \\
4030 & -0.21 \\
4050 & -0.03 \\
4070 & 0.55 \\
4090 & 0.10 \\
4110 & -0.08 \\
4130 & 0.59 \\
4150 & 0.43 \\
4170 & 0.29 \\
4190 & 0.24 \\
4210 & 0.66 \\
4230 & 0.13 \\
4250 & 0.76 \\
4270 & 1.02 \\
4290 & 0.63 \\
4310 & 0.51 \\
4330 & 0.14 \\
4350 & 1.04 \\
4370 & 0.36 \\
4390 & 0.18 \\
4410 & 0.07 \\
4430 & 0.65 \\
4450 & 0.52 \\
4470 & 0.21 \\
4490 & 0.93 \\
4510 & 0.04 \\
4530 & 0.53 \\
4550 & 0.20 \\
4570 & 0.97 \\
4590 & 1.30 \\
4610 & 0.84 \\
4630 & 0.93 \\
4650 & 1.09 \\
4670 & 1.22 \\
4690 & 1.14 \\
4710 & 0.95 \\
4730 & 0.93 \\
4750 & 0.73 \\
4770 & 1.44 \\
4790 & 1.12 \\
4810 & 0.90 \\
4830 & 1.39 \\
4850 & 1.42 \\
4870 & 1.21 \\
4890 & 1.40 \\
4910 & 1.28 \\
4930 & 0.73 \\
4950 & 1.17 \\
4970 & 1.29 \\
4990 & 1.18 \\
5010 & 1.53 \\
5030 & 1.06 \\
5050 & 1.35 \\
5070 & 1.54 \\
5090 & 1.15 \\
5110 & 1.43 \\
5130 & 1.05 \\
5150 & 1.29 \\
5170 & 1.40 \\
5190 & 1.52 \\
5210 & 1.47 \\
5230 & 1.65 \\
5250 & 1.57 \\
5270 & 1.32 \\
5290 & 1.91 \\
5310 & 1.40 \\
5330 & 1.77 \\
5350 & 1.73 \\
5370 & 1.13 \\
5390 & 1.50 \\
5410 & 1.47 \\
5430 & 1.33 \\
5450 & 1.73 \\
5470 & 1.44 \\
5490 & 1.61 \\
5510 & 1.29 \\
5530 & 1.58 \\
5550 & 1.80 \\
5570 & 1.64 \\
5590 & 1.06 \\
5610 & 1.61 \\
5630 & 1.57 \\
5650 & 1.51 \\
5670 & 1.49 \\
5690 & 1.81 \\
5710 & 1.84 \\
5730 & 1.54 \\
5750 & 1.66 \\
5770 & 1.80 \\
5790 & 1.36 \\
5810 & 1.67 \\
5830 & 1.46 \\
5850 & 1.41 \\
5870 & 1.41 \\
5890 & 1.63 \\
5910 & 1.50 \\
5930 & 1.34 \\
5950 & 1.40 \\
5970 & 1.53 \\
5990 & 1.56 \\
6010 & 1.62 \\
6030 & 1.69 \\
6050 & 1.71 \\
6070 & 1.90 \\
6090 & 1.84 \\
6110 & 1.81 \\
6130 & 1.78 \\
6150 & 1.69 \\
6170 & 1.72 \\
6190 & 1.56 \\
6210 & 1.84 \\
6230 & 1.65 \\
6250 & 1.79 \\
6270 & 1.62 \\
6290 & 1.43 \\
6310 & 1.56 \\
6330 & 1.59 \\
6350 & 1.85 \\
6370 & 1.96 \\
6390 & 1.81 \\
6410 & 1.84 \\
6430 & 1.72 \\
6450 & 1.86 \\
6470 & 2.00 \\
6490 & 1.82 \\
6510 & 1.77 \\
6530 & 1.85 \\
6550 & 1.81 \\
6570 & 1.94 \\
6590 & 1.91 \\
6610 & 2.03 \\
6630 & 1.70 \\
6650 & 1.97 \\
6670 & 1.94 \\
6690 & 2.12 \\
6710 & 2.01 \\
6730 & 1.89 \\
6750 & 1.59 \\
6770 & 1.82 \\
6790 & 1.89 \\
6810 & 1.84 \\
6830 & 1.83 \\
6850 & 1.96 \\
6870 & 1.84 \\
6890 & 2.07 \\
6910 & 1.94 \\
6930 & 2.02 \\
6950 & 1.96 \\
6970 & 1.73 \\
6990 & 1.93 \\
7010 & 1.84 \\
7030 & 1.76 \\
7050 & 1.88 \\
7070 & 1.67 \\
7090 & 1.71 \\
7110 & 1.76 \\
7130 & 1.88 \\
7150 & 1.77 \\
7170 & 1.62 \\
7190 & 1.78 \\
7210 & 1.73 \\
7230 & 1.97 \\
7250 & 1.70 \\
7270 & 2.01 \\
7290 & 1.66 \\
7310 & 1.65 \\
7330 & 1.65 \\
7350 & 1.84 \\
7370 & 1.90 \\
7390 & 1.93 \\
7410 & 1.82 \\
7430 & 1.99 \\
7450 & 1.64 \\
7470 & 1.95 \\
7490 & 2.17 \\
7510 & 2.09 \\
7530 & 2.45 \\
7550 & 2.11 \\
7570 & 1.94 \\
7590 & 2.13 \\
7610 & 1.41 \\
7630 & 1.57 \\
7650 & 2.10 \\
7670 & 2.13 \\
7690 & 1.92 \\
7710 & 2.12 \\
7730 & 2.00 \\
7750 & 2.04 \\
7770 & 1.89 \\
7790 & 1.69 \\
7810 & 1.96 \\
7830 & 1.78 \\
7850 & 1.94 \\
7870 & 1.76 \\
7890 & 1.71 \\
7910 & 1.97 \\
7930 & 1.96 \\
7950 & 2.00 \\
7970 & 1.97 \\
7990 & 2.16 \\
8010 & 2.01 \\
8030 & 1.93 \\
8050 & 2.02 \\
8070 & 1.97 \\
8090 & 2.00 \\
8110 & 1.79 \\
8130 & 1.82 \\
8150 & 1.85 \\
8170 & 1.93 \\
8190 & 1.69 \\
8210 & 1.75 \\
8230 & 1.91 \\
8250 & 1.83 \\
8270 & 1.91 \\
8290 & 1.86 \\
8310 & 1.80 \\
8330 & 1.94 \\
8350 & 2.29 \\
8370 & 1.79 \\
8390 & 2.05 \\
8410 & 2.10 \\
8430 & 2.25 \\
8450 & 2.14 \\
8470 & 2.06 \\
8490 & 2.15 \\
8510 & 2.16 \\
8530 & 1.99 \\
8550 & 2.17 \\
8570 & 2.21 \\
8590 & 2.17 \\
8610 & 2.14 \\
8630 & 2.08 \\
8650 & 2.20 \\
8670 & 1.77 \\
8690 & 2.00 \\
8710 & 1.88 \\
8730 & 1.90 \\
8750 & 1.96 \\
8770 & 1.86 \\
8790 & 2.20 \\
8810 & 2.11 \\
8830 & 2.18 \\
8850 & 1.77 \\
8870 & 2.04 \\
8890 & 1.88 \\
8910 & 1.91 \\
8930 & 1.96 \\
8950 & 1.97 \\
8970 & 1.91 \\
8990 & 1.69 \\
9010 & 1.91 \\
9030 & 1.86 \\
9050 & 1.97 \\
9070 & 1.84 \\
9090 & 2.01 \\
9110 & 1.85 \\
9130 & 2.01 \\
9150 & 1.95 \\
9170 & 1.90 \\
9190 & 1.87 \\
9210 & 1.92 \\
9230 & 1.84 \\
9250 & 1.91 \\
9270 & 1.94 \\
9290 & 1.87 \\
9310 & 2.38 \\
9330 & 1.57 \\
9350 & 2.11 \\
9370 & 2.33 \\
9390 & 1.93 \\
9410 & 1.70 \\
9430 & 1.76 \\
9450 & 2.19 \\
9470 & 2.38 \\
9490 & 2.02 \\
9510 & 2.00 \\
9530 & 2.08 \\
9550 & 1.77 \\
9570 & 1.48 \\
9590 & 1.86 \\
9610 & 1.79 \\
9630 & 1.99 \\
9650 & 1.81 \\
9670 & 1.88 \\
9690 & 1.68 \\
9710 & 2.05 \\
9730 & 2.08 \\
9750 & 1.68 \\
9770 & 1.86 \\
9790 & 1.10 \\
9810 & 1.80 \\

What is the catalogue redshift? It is 0.146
